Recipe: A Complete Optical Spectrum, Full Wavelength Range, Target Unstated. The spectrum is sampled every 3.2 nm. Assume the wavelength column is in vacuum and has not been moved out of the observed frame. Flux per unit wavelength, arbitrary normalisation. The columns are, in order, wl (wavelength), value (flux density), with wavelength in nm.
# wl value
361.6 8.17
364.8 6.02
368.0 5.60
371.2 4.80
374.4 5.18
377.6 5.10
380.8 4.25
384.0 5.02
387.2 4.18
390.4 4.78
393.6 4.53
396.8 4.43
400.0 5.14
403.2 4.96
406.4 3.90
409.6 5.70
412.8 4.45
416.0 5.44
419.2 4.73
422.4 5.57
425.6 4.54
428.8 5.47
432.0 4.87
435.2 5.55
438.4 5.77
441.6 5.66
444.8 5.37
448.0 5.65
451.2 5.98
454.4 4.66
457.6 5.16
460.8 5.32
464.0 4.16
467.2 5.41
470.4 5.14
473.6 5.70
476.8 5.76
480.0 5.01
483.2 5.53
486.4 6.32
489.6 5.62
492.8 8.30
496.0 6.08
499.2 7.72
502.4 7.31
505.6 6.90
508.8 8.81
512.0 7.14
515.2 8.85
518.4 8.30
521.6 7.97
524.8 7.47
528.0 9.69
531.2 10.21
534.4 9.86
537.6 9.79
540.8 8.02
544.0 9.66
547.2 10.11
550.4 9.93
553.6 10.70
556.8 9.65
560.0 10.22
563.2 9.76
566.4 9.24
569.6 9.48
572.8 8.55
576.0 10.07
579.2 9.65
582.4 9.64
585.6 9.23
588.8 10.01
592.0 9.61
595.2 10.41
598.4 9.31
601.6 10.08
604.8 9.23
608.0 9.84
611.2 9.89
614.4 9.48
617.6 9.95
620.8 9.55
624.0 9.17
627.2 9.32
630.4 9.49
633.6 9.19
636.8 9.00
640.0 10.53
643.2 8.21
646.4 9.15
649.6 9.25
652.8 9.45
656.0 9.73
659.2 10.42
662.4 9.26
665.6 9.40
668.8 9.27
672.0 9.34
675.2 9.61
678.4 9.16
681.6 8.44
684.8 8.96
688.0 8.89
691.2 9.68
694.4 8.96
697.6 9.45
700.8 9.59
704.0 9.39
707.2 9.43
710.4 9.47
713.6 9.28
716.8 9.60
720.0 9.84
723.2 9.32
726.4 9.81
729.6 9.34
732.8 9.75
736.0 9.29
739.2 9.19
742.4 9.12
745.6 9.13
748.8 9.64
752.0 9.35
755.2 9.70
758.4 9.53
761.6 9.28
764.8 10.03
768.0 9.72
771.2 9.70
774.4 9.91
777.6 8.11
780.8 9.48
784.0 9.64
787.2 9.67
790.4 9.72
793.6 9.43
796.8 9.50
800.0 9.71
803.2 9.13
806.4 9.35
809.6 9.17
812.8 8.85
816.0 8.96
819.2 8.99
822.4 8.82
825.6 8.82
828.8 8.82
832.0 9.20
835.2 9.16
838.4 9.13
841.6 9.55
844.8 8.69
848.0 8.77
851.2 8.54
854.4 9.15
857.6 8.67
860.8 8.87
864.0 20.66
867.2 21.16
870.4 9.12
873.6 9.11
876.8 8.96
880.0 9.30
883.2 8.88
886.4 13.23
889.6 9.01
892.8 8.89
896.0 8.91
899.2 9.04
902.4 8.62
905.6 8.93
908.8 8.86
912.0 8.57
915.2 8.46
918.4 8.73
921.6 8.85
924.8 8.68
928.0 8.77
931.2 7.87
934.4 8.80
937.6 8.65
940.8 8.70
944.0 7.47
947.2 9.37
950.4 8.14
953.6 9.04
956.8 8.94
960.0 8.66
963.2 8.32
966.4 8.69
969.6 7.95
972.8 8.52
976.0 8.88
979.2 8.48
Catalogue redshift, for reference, 0.32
